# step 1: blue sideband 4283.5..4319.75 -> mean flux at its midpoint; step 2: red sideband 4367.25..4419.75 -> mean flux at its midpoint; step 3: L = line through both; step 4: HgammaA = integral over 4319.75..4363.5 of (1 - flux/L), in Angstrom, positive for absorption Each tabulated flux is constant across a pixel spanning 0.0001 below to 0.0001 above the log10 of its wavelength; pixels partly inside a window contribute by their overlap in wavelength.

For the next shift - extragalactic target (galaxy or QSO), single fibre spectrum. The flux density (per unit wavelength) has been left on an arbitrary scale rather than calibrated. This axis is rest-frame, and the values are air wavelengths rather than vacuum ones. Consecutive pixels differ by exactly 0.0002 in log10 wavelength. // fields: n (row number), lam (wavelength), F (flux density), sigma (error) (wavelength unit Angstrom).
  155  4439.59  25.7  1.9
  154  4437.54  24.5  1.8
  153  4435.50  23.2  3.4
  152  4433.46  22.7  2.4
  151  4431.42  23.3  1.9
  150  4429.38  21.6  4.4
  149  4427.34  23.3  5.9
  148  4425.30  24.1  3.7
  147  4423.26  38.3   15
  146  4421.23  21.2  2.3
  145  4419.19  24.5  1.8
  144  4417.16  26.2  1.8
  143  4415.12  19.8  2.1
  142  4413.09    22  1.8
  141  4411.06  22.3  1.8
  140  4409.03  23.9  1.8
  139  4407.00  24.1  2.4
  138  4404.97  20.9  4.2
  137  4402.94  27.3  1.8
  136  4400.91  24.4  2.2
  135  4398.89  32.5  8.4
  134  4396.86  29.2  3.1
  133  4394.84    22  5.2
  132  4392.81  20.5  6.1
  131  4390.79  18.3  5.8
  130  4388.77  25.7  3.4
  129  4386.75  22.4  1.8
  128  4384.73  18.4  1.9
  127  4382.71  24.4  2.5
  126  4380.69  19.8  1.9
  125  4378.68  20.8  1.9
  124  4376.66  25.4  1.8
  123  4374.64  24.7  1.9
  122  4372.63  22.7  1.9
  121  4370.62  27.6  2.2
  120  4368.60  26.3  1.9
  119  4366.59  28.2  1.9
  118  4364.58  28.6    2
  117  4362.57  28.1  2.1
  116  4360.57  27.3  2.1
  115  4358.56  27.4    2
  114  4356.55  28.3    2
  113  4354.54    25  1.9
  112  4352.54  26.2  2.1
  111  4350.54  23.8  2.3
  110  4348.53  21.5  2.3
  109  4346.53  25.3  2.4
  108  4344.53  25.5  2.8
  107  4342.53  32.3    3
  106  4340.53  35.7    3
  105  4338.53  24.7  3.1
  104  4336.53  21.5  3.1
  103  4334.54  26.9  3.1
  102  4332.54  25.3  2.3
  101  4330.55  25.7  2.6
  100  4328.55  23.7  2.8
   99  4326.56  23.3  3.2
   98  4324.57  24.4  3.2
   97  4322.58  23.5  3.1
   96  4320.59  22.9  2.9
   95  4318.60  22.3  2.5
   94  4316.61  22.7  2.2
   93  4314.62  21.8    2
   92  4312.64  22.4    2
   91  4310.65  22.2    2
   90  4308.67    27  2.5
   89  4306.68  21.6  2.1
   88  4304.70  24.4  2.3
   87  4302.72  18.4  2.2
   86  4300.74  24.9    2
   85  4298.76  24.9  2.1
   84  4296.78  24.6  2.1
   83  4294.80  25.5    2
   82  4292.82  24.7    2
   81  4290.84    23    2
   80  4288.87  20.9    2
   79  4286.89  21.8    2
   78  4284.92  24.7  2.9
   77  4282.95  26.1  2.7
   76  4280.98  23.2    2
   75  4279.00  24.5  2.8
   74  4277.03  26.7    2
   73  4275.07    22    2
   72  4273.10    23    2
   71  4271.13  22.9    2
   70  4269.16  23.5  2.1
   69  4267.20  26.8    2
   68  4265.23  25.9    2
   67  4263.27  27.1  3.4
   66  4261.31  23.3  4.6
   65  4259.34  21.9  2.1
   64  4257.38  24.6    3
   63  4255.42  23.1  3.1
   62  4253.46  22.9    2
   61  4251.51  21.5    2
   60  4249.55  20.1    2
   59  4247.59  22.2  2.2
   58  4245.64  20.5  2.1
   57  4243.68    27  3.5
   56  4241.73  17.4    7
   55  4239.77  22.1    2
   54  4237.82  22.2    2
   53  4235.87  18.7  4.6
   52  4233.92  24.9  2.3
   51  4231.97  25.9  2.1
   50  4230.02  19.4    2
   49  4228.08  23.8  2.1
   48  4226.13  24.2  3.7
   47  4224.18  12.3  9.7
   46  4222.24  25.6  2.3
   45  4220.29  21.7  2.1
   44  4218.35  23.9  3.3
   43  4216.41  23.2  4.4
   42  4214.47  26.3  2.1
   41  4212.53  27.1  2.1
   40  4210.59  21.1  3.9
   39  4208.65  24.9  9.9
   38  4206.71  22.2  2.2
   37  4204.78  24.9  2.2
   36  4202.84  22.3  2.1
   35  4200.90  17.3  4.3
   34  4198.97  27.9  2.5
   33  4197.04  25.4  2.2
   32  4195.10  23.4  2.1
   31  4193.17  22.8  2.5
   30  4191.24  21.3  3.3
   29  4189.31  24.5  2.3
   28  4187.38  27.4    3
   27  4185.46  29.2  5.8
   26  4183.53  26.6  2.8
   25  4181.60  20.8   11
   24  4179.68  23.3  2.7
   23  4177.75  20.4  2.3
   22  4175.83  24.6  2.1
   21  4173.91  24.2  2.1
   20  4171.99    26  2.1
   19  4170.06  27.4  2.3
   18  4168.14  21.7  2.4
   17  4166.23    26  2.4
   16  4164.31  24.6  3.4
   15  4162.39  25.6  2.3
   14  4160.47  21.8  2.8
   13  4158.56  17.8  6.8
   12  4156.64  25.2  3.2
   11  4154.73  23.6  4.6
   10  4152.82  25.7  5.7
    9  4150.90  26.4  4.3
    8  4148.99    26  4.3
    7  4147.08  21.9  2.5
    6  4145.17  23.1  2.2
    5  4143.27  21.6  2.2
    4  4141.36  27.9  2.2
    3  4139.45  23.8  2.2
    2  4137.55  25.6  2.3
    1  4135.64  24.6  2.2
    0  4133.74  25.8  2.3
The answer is -4.5 Angstrom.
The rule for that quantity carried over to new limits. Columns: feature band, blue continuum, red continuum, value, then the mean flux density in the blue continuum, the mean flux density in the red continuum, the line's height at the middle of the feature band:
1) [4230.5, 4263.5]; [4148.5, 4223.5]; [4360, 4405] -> 2.33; 24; 24.6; 24.2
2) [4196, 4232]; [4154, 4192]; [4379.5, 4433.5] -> 1.52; 24.1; 23.8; 24.1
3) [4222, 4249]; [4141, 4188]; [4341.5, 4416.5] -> 2.96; 24.3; 24.7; 24.4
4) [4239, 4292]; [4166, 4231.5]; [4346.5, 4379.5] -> 2.57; 23.6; 25.8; 24.5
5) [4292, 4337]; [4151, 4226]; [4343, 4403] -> 1.57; 23.7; 24.9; 24.6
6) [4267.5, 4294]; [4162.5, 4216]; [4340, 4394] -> 1.02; 24.2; 25.1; 24.7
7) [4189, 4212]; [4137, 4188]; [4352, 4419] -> 1.12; 24.4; 24.5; 24.4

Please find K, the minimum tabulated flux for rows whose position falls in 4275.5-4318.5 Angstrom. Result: 18.4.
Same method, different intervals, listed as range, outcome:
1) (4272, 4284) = 22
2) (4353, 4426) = 18.3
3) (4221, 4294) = 12.3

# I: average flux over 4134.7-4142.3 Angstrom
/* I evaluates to 25.5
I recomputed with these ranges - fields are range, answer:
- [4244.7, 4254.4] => 21.5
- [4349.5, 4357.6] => 25.8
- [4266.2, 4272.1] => 24.4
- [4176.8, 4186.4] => 24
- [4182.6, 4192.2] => 25.8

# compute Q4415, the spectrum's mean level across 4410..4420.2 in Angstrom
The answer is 23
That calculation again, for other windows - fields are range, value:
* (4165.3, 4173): 25.3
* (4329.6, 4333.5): 25.5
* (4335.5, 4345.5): 28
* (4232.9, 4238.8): 22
